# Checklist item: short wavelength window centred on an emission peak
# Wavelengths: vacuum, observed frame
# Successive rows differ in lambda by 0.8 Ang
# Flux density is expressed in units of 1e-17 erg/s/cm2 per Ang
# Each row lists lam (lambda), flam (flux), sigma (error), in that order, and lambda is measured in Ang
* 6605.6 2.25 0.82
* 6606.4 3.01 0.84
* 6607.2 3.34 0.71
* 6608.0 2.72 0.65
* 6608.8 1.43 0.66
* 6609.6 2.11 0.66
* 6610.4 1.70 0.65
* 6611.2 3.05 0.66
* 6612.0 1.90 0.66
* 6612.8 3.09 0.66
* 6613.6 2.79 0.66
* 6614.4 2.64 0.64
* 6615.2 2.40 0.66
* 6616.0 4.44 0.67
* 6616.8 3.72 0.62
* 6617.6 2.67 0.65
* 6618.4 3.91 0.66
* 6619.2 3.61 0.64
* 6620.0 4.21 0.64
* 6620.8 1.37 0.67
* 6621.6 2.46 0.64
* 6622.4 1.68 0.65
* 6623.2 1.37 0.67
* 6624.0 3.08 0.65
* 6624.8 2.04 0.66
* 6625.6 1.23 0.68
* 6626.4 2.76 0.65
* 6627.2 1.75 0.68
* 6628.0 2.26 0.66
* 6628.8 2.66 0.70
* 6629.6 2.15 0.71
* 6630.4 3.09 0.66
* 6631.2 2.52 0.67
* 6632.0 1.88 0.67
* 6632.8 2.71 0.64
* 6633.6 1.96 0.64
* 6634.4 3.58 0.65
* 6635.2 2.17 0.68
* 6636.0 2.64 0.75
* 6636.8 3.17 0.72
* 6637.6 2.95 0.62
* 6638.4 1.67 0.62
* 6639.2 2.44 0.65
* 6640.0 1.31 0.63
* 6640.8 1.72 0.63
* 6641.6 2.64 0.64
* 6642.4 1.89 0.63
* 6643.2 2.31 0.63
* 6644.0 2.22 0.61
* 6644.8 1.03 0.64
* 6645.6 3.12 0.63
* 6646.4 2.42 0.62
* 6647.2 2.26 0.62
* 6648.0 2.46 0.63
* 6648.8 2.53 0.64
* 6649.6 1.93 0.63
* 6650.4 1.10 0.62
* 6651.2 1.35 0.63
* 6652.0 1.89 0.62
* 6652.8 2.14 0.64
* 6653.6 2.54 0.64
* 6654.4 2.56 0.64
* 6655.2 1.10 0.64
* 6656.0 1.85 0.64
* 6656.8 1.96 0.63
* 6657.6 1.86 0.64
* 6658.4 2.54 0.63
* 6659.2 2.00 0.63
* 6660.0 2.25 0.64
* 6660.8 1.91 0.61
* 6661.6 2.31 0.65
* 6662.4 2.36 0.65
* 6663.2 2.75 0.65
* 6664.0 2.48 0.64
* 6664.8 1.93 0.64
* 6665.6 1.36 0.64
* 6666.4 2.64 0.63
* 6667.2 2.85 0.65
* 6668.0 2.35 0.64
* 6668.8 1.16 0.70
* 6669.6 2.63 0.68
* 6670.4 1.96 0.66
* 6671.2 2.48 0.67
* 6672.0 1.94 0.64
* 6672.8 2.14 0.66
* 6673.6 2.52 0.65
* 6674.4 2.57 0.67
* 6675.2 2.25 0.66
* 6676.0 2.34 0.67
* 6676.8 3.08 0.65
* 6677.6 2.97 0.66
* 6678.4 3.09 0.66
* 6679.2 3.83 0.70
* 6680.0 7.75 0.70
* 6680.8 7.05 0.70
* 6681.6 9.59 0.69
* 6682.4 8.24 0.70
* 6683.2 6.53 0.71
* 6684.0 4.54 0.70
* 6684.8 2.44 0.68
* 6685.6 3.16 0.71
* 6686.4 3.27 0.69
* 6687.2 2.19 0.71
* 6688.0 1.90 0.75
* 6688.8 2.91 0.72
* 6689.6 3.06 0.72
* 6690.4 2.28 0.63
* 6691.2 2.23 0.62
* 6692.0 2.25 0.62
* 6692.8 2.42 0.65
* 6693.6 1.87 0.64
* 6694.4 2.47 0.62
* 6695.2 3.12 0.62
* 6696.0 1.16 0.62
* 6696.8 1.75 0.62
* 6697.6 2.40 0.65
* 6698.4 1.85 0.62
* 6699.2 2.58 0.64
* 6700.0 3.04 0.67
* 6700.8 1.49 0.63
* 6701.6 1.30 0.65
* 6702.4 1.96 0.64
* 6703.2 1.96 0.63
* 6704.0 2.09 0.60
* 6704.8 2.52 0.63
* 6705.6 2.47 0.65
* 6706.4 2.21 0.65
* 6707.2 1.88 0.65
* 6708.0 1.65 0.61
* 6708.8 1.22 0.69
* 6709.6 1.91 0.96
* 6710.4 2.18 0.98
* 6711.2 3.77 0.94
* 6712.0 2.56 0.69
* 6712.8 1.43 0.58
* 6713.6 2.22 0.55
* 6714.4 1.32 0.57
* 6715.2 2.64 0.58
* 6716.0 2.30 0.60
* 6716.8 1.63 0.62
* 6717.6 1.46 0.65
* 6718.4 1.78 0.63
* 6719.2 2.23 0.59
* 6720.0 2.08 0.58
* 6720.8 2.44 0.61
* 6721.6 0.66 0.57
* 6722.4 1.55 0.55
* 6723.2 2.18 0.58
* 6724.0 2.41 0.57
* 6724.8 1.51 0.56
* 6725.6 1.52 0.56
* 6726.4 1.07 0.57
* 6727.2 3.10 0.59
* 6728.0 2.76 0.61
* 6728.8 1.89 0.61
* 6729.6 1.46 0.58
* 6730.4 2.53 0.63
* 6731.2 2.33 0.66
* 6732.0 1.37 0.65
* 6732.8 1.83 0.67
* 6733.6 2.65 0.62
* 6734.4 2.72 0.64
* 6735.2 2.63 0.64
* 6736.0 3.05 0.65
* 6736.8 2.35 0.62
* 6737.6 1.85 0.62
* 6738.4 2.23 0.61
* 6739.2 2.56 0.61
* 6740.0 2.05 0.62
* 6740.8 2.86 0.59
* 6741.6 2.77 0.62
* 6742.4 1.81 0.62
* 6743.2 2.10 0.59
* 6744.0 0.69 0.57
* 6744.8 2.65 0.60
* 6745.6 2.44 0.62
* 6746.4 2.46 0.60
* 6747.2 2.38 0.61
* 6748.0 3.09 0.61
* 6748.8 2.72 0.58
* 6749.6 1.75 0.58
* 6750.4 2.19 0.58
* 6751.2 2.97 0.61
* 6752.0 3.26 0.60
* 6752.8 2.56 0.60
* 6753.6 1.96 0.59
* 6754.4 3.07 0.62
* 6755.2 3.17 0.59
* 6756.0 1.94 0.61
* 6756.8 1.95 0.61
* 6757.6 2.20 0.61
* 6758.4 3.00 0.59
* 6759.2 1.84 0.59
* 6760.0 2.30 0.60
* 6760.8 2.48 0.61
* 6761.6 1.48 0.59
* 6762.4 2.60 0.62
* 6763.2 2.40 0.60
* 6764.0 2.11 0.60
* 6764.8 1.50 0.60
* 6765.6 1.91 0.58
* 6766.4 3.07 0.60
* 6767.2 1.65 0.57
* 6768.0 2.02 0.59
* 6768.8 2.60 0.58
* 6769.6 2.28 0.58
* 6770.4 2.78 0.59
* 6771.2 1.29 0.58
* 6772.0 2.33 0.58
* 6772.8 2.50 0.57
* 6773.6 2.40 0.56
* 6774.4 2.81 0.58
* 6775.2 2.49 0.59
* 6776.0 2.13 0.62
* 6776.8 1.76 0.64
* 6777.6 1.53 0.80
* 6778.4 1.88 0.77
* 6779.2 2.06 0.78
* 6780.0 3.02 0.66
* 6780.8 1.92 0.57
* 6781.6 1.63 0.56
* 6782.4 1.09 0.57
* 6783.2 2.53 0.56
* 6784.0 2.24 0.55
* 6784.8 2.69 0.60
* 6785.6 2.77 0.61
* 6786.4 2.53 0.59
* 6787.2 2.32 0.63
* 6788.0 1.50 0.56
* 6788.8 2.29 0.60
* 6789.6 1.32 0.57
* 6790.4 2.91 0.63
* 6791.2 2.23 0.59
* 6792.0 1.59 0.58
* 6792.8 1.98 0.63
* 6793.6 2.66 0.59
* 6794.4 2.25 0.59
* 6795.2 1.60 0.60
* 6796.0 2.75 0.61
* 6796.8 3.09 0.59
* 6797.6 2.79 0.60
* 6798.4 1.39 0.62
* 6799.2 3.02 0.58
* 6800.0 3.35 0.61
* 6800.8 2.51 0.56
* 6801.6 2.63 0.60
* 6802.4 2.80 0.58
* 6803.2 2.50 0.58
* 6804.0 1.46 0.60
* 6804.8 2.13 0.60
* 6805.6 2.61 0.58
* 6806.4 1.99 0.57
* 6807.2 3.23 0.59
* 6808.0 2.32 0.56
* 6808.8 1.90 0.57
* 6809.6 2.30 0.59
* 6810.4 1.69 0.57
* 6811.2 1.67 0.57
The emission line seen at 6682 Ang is [O III] 5007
